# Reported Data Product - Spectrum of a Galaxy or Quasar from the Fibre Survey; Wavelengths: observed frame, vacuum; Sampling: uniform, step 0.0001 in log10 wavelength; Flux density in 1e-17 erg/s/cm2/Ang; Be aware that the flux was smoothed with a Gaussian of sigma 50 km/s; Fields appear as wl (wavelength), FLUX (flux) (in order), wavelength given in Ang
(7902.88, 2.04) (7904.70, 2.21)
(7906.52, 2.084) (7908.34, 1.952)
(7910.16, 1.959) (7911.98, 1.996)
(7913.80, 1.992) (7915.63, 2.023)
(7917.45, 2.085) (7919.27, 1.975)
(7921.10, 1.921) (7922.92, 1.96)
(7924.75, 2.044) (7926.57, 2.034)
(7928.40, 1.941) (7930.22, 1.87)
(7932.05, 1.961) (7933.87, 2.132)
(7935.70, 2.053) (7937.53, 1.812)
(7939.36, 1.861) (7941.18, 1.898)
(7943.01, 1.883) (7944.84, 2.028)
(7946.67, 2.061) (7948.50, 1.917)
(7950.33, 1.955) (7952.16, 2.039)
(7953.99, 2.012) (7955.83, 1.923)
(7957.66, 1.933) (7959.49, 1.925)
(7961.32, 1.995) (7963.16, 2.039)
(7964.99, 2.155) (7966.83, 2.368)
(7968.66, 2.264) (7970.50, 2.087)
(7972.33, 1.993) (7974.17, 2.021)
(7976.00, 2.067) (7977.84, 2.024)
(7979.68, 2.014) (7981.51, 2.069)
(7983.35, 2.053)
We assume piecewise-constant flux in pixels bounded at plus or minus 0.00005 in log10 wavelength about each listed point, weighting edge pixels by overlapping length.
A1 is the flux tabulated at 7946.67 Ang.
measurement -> 2.061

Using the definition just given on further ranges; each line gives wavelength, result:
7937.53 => 1.812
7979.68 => 2.014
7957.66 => 1.933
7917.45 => 2.085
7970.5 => 2.087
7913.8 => 1.992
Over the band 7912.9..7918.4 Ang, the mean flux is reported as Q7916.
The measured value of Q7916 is 2.03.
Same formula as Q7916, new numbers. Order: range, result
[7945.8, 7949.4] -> 1.99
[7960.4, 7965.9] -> 2.06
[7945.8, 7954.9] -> 2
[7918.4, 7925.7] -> 1.97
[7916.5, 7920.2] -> 2.03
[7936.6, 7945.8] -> 1.9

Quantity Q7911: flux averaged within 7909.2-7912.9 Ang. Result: 1.98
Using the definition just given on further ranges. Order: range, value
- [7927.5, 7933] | 1.93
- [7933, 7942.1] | 1.95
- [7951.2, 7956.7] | 1.99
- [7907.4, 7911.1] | 1.96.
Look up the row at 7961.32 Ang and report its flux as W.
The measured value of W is 1.995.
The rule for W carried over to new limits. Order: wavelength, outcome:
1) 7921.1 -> 1.921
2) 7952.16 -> 2.039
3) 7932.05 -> 1.961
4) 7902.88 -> 2.04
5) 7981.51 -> 2.069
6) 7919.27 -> 1.975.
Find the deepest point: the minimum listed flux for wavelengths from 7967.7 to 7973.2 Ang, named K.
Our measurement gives 1.993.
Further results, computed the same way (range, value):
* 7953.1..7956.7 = 1.923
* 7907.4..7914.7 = 1.952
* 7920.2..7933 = 1.87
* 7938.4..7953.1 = 1.861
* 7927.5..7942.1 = 1.812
